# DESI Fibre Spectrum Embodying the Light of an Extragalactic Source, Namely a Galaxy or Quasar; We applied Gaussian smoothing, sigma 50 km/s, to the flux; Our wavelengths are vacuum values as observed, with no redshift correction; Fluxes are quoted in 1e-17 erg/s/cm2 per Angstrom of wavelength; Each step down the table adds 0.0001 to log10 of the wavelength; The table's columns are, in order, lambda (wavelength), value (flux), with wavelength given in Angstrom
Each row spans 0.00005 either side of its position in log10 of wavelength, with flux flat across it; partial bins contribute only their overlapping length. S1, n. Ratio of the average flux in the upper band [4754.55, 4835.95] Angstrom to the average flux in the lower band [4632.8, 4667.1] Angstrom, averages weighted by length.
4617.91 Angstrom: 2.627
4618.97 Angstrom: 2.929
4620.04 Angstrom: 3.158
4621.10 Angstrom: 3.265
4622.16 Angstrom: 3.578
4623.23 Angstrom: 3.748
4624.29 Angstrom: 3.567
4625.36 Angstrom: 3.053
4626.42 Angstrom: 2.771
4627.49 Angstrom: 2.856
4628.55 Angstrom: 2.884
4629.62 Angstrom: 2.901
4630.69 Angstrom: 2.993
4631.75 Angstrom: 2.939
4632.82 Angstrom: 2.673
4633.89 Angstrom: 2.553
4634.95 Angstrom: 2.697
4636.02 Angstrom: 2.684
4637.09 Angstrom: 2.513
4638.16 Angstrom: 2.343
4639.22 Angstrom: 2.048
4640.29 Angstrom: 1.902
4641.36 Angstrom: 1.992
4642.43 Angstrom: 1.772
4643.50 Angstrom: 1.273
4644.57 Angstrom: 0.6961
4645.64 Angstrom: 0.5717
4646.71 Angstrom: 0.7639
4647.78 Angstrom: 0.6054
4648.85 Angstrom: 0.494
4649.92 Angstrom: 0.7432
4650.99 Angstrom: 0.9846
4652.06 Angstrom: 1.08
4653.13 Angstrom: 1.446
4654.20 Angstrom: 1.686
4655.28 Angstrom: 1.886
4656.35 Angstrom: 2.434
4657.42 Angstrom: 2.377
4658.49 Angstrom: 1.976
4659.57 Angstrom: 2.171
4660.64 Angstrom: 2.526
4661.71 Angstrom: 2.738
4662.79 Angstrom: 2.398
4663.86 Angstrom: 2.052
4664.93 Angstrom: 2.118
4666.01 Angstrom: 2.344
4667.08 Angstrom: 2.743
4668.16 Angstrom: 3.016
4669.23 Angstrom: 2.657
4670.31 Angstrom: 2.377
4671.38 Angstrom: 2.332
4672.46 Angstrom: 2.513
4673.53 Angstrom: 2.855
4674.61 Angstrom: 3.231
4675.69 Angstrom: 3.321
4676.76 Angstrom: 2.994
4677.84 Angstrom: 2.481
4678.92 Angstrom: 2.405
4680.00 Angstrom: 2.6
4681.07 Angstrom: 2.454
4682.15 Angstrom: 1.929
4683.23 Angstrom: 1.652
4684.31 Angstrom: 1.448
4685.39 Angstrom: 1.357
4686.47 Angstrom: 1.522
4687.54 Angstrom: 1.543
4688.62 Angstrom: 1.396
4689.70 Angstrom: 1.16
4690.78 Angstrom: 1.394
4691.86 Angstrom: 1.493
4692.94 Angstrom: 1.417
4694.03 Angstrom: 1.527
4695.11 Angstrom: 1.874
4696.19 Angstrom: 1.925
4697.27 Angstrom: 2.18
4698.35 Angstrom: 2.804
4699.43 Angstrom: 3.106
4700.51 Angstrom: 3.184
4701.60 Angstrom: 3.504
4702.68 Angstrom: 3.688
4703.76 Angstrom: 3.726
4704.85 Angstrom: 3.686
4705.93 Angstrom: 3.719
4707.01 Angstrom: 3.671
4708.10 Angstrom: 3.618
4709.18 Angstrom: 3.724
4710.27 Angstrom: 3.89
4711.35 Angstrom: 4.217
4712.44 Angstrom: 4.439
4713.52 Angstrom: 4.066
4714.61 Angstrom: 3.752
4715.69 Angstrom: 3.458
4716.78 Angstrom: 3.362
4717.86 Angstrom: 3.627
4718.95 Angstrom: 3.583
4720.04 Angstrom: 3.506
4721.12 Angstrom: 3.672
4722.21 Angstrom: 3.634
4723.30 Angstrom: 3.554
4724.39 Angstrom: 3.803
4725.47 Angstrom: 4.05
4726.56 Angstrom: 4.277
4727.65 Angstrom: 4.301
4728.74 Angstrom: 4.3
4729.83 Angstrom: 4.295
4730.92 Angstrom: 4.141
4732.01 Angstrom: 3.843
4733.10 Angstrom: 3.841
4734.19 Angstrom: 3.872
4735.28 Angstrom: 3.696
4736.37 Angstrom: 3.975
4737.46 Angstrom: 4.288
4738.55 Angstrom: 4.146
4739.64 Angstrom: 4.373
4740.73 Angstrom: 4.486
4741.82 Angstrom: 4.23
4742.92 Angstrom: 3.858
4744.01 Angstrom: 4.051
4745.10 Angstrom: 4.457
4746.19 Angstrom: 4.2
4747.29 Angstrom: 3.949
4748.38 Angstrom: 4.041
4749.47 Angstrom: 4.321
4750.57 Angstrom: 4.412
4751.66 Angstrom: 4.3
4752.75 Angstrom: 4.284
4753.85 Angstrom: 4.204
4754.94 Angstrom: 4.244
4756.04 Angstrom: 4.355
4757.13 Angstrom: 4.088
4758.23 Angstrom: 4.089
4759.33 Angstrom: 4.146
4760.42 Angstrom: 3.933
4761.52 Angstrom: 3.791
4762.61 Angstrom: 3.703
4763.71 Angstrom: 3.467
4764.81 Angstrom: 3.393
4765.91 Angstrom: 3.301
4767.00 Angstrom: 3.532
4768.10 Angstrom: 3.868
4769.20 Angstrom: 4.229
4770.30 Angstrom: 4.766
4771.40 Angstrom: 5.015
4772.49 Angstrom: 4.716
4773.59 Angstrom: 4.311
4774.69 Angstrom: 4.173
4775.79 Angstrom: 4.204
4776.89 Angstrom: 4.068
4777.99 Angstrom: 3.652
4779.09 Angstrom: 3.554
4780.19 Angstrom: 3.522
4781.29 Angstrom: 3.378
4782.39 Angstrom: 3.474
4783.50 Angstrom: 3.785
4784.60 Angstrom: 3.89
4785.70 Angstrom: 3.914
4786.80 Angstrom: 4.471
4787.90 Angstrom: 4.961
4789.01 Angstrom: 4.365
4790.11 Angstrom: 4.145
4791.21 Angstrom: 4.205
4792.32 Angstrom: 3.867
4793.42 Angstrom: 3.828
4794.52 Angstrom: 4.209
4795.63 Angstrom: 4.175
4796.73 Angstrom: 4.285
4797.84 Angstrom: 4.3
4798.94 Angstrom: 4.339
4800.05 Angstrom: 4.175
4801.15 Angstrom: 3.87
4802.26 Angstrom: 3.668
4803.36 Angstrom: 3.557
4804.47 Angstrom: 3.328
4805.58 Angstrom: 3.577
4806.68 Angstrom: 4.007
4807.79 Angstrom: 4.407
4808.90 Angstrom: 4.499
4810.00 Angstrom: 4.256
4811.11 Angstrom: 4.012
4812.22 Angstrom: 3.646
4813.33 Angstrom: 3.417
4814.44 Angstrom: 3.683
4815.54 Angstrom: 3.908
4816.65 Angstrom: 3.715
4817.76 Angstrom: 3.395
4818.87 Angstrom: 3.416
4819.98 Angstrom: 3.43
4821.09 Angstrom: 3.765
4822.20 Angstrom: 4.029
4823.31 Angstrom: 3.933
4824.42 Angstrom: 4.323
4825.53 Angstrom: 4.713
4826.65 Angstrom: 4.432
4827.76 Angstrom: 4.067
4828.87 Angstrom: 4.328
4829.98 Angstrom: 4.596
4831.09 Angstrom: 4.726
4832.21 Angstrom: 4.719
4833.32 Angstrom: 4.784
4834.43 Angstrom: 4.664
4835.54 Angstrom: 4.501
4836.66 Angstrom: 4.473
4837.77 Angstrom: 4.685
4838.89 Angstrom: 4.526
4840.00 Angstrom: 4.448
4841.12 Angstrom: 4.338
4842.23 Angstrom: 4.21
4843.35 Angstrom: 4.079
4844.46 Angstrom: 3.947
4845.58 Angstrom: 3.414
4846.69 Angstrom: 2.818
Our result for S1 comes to 2.2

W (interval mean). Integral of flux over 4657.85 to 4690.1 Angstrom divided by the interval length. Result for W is 2.28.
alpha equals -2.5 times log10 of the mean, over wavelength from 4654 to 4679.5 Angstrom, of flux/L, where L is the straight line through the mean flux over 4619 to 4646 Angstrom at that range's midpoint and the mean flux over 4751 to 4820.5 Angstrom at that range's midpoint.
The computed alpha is 0.155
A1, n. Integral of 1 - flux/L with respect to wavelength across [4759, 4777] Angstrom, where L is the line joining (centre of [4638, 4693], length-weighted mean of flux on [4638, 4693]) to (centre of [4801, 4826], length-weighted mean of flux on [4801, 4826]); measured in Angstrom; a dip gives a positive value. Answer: -4.3 Angstrom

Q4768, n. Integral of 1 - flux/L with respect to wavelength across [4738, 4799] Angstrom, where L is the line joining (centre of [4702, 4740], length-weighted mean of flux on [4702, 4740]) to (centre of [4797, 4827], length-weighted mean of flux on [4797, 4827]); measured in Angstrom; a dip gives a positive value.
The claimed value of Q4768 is -3.0 Angstrom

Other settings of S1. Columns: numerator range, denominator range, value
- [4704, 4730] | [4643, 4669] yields 2.22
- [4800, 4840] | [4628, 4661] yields 2.17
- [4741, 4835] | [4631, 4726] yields 1.63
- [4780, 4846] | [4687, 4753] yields 1.16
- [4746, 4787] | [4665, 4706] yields 1.68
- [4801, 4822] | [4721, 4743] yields 0.93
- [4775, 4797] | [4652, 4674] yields 1.74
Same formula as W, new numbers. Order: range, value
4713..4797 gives 4.02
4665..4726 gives 2.84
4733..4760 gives 4.16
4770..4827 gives 4.01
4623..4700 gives 2.13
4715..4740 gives 3.89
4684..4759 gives 3.49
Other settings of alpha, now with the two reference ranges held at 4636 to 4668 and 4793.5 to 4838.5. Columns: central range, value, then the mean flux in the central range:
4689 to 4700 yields 0.259 mag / 1.88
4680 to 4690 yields 0.316 mag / 1.67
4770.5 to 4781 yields -0.175 mag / 4.14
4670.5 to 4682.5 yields -0.242 mag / 2.65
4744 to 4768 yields -0.231 mag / 4.01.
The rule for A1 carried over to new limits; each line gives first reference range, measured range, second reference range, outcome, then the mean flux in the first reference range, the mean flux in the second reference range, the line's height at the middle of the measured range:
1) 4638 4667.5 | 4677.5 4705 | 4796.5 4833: 1.0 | 1.71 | 4.02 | 2.26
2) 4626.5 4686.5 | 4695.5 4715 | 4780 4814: -4.8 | 2.13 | 3.99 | 2.78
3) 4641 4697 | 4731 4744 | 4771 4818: -4.3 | 1.9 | 4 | 3.05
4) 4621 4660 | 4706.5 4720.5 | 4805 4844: -4.0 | 2.12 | 4.16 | 2.93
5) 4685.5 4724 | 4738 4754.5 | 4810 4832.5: -4.3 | 2.98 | 4.01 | 3.34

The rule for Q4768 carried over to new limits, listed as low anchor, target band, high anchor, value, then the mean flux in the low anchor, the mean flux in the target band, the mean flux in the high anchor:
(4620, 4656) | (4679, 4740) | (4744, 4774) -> 3.7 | 2.14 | 3.16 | 4.11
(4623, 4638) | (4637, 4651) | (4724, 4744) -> 7.9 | 2.88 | 1.31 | 4.1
